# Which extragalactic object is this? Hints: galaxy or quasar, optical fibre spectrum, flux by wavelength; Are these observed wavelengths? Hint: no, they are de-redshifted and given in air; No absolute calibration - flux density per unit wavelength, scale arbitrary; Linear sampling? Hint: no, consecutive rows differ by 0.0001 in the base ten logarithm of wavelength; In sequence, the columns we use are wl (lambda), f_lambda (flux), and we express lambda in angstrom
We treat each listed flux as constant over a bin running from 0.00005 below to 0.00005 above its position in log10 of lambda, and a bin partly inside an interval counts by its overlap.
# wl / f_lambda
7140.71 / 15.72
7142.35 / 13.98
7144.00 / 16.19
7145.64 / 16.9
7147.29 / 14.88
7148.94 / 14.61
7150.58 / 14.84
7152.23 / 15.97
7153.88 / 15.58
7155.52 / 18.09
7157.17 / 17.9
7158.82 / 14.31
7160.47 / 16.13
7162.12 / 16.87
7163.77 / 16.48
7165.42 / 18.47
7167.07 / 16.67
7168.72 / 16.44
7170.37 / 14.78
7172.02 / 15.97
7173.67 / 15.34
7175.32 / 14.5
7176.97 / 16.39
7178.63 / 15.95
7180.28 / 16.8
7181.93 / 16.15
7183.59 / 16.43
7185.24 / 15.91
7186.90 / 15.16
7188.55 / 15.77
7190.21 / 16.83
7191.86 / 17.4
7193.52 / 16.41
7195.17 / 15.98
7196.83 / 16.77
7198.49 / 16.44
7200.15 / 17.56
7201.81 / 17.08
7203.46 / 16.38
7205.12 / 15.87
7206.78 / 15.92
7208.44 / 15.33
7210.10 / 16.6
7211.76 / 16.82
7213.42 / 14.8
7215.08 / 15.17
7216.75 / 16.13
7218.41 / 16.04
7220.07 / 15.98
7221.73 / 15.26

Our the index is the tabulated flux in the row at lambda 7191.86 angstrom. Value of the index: 17.4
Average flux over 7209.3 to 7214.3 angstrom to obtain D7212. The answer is 16.1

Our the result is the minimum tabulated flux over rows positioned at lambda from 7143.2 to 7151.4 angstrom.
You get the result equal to 14.61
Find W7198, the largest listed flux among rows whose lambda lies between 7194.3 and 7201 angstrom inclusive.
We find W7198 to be 17.56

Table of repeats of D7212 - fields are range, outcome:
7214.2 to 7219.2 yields 15.8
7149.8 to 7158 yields 16.5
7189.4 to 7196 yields 16.7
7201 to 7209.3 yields 16.1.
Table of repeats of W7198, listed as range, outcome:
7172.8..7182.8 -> 16.8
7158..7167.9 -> 18.47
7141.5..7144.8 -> 16.19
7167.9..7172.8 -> 16.44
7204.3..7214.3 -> 16.82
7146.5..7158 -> 18.09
